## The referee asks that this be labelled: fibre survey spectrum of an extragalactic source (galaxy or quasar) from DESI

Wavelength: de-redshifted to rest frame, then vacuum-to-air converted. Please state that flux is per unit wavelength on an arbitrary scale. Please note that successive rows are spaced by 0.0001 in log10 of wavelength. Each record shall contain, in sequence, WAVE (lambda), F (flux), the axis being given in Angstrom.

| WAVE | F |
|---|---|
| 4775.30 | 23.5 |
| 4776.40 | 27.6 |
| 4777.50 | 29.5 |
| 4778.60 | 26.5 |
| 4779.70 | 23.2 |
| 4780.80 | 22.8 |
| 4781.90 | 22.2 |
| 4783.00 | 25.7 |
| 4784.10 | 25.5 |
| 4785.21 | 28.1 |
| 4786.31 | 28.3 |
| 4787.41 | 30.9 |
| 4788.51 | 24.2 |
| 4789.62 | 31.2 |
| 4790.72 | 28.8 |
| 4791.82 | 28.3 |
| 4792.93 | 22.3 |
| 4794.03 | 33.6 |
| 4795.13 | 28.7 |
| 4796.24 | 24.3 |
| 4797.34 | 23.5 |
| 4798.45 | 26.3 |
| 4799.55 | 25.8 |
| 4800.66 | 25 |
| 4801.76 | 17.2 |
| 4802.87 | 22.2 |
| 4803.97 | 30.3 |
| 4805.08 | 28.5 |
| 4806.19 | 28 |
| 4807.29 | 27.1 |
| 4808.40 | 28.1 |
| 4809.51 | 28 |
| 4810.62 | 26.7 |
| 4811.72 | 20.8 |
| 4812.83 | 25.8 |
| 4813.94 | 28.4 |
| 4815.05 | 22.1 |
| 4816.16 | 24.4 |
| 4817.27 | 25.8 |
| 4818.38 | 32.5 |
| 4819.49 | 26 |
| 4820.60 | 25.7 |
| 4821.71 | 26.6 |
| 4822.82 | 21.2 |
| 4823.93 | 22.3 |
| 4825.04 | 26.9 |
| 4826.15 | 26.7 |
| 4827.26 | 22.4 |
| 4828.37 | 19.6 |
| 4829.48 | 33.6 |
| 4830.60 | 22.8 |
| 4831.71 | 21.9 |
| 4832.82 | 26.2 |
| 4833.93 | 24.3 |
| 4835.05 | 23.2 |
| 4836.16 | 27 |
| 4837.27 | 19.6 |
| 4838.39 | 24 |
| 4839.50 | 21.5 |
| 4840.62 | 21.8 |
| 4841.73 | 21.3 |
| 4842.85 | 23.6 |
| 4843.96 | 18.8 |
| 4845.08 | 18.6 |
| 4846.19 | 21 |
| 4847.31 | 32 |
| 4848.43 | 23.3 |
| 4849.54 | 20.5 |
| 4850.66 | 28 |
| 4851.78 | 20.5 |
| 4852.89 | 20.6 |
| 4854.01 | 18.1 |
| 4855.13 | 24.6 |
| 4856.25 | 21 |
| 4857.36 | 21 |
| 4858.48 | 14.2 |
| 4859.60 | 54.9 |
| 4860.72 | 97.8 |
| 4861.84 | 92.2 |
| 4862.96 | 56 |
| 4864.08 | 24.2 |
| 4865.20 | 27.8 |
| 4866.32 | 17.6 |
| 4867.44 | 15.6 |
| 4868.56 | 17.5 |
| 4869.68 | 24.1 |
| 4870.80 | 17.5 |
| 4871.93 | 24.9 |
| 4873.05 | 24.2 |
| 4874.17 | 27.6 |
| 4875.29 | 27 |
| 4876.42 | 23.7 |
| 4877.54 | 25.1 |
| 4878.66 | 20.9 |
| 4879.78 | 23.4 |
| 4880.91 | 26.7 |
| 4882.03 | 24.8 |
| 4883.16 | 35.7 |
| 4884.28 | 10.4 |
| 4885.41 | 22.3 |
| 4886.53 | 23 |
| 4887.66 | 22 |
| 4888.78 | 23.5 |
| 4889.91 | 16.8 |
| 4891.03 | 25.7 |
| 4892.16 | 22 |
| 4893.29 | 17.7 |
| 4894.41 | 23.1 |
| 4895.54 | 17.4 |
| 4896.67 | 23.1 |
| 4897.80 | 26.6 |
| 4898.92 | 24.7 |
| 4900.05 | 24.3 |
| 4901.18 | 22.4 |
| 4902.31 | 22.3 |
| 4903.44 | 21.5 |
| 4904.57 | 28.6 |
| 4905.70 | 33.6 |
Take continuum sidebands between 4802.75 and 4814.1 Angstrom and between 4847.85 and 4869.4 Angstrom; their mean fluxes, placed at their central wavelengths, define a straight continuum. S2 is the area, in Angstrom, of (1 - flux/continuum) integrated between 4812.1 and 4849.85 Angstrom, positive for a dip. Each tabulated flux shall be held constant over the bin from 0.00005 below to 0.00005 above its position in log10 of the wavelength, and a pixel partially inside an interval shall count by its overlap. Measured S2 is 6.49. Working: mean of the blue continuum 26.8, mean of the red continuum 32.3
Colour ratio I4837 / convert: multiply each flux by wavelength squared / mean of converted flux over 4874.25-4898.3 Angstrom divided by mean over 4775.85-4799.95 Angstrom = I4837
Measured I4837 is 0.90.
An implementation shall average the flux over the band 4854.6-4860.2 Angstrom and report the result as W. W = 27.7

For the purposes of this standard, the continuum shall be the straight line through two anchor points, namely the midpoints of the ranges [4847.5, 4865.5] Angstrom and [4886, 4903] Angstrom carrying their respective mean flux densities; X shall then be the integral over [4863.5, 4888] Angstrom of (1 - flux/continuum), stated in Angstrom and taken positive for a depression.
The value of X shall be 4.7 Angstrom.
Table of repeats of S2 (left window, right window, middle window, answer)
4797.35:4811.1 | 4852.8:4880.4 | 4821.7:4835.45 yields 1.7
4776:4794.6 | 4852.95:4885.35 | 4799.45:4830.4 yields 2.6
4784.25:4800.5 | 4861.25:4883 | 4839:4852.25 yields 2.6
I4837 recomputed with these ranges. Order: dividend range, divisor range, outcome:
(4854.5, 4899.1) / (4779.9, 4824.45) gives 1.10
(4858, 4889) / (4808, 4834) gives 1.22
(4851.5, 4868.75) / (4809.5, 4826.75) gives 1.38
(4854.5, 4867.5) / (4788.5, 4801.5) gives 1.53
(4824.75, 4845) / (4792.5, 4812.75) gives 0.92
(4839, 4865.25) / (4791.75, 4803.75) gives 1.26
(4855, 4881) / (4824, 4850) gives 1.35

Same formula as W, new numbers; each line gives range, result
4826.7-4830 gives 25.1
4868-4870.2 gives 20.8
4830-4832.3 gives 22.6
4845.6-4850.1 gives 24.2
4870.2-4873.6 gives 22.2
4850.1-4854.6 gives 21.8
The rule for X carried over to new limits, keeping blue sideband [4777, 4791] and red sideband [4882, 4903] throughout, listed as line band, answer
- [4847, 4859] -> 1.0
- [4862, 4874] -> -2.0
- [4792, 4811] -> -0.2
